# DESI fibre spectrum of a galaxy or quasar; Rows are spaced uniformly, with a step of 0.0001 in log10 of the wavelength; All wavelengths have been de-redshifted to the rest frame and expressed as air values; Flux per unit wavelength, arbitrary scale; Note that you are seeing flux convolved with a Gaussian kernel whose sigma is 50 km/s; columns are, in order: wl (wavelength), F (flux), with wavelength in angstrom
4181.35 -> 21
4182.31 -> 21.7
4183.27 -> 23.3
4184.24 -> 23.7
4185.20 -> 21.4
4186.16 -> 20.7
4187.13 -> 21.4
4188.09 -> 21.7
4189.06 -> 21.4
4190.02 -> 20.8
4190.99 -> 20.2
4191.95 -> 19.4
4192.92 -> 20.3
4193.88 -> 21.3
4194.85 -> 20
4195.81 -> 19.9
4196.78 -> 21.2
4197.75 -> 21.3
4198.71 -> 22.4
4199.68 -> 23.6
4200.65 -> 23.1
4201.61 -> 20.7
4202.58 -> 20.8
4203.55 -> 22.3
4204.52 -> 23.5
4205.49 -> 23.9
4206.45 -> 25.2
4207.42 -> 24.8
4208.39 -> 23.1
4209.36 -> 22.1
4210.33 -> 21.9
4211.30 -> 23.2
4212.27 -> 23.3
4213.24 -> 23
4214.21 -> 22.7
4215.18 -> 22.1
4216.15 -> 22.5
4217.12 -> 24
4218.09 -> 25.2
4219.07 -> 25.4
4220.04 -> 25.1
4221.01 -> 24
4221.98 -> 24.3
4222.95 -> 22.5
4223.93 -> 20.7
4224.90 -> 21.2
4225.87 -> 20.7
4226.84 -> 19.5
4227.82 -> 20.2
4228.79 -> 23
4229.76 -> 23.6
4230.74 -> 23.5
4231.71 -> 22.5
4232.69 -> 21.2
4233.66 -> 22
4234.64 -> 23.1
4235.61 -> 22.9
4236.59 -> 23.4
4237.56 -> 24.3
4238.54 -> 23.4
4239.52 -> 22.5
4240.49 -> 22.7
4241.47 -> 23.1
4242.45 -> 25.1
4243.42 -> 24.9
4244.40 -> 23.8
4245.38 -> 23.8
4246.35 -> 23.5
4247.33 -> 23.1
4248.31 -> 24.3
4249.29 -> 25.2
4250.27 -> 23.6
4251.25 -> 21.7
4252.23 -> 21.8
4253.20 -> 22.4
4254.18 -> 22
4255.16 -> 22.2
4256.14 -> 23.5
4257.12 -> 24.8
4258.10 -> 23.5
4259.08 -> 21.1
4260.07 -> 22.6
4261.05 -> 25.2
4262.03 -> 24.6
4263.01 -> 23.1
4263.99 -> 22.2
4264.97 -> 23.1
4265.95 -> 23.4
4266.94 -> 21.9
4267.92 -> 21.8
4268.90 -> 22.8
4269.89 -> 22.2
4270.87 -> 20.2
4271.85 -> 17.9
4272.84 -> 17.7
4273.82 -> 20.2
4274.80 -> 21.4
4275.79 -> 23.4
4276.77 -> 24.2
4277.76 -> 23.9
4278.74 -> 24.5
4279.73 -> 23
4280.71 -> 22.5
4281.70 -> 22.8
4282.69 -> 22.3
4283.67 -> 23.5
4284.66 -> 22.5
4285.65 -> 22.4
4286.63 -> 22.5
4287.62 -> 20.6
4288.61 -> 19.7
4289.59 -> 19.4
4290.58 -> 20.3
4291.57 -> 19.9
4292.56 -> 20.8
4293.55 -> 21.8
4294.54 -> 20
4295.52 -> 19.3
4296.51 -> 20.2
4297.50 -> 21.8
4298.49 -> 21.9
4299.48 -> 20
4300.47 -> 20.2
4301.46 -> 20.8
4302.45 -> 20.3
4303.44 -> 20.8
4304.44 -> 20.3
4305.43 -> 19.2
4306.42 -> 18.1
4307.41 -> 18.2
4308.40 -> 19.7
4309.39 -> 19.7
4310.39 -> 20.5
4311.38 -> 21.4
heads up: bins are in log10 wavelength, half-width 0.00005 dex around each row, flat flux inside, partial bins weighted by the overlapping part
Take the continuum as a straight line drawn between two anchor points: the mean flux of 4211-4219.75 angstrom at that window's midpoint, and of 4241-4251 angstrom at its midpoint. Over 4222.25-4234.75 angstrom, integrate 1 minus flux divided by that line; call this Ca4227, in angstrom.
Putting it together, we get 1.0 angstrom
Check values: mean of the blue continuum 23.5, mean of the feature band 21.8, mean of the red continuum 24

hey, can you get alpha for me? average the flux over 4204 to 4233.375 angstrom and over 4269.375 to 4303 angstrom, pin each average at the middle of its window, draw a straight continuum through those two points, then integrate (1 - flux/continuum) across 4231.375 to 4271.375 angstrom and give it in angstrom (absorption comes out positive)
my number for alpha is -1.63 angstrom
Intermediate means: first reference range 22.9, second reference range 21.3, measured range 23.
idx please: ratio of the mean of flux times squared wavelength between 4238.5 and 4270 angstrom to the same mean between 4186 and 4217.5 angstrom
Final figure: 1.08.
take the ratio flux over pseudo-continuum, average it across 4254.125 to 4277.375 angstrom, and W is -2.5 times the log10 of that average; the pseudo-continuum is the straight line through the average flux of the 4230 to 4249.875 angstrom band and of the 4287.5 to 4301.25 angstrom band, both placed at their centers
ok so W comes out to -0.01 mag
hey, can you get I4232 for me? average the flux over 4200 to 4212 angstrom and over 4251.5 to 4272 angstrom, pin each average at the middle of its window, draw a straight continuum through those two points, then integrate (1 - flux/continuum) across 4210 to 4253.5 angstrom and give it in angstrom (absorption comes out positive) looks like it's -0.54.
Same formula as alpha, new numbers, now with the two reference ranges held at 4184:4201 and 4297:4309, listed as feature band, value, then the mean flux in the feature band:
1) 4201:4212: -0.91 angstrom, 22.9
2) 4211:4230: -1.64 angstrom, 22.8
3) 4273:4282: -1.02 angstrom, 22.7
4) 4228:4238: -0.97 angstrom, 22.9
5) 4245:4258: -1.62 angstrom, 23.2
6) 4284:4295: -0.38 angstrom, 20.9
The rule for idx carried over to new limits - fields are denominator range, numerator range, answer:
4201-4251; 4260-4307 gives 0.96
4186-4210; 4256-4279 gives 1.06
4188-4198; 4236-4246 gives 1.18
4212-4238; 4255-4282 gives 1.01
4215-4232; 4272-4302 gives 0.97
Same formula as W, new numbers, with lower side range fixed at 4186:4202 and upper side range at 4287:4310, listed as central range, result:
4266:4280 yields -0.07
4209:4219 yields -0.11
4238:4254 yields -0.14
